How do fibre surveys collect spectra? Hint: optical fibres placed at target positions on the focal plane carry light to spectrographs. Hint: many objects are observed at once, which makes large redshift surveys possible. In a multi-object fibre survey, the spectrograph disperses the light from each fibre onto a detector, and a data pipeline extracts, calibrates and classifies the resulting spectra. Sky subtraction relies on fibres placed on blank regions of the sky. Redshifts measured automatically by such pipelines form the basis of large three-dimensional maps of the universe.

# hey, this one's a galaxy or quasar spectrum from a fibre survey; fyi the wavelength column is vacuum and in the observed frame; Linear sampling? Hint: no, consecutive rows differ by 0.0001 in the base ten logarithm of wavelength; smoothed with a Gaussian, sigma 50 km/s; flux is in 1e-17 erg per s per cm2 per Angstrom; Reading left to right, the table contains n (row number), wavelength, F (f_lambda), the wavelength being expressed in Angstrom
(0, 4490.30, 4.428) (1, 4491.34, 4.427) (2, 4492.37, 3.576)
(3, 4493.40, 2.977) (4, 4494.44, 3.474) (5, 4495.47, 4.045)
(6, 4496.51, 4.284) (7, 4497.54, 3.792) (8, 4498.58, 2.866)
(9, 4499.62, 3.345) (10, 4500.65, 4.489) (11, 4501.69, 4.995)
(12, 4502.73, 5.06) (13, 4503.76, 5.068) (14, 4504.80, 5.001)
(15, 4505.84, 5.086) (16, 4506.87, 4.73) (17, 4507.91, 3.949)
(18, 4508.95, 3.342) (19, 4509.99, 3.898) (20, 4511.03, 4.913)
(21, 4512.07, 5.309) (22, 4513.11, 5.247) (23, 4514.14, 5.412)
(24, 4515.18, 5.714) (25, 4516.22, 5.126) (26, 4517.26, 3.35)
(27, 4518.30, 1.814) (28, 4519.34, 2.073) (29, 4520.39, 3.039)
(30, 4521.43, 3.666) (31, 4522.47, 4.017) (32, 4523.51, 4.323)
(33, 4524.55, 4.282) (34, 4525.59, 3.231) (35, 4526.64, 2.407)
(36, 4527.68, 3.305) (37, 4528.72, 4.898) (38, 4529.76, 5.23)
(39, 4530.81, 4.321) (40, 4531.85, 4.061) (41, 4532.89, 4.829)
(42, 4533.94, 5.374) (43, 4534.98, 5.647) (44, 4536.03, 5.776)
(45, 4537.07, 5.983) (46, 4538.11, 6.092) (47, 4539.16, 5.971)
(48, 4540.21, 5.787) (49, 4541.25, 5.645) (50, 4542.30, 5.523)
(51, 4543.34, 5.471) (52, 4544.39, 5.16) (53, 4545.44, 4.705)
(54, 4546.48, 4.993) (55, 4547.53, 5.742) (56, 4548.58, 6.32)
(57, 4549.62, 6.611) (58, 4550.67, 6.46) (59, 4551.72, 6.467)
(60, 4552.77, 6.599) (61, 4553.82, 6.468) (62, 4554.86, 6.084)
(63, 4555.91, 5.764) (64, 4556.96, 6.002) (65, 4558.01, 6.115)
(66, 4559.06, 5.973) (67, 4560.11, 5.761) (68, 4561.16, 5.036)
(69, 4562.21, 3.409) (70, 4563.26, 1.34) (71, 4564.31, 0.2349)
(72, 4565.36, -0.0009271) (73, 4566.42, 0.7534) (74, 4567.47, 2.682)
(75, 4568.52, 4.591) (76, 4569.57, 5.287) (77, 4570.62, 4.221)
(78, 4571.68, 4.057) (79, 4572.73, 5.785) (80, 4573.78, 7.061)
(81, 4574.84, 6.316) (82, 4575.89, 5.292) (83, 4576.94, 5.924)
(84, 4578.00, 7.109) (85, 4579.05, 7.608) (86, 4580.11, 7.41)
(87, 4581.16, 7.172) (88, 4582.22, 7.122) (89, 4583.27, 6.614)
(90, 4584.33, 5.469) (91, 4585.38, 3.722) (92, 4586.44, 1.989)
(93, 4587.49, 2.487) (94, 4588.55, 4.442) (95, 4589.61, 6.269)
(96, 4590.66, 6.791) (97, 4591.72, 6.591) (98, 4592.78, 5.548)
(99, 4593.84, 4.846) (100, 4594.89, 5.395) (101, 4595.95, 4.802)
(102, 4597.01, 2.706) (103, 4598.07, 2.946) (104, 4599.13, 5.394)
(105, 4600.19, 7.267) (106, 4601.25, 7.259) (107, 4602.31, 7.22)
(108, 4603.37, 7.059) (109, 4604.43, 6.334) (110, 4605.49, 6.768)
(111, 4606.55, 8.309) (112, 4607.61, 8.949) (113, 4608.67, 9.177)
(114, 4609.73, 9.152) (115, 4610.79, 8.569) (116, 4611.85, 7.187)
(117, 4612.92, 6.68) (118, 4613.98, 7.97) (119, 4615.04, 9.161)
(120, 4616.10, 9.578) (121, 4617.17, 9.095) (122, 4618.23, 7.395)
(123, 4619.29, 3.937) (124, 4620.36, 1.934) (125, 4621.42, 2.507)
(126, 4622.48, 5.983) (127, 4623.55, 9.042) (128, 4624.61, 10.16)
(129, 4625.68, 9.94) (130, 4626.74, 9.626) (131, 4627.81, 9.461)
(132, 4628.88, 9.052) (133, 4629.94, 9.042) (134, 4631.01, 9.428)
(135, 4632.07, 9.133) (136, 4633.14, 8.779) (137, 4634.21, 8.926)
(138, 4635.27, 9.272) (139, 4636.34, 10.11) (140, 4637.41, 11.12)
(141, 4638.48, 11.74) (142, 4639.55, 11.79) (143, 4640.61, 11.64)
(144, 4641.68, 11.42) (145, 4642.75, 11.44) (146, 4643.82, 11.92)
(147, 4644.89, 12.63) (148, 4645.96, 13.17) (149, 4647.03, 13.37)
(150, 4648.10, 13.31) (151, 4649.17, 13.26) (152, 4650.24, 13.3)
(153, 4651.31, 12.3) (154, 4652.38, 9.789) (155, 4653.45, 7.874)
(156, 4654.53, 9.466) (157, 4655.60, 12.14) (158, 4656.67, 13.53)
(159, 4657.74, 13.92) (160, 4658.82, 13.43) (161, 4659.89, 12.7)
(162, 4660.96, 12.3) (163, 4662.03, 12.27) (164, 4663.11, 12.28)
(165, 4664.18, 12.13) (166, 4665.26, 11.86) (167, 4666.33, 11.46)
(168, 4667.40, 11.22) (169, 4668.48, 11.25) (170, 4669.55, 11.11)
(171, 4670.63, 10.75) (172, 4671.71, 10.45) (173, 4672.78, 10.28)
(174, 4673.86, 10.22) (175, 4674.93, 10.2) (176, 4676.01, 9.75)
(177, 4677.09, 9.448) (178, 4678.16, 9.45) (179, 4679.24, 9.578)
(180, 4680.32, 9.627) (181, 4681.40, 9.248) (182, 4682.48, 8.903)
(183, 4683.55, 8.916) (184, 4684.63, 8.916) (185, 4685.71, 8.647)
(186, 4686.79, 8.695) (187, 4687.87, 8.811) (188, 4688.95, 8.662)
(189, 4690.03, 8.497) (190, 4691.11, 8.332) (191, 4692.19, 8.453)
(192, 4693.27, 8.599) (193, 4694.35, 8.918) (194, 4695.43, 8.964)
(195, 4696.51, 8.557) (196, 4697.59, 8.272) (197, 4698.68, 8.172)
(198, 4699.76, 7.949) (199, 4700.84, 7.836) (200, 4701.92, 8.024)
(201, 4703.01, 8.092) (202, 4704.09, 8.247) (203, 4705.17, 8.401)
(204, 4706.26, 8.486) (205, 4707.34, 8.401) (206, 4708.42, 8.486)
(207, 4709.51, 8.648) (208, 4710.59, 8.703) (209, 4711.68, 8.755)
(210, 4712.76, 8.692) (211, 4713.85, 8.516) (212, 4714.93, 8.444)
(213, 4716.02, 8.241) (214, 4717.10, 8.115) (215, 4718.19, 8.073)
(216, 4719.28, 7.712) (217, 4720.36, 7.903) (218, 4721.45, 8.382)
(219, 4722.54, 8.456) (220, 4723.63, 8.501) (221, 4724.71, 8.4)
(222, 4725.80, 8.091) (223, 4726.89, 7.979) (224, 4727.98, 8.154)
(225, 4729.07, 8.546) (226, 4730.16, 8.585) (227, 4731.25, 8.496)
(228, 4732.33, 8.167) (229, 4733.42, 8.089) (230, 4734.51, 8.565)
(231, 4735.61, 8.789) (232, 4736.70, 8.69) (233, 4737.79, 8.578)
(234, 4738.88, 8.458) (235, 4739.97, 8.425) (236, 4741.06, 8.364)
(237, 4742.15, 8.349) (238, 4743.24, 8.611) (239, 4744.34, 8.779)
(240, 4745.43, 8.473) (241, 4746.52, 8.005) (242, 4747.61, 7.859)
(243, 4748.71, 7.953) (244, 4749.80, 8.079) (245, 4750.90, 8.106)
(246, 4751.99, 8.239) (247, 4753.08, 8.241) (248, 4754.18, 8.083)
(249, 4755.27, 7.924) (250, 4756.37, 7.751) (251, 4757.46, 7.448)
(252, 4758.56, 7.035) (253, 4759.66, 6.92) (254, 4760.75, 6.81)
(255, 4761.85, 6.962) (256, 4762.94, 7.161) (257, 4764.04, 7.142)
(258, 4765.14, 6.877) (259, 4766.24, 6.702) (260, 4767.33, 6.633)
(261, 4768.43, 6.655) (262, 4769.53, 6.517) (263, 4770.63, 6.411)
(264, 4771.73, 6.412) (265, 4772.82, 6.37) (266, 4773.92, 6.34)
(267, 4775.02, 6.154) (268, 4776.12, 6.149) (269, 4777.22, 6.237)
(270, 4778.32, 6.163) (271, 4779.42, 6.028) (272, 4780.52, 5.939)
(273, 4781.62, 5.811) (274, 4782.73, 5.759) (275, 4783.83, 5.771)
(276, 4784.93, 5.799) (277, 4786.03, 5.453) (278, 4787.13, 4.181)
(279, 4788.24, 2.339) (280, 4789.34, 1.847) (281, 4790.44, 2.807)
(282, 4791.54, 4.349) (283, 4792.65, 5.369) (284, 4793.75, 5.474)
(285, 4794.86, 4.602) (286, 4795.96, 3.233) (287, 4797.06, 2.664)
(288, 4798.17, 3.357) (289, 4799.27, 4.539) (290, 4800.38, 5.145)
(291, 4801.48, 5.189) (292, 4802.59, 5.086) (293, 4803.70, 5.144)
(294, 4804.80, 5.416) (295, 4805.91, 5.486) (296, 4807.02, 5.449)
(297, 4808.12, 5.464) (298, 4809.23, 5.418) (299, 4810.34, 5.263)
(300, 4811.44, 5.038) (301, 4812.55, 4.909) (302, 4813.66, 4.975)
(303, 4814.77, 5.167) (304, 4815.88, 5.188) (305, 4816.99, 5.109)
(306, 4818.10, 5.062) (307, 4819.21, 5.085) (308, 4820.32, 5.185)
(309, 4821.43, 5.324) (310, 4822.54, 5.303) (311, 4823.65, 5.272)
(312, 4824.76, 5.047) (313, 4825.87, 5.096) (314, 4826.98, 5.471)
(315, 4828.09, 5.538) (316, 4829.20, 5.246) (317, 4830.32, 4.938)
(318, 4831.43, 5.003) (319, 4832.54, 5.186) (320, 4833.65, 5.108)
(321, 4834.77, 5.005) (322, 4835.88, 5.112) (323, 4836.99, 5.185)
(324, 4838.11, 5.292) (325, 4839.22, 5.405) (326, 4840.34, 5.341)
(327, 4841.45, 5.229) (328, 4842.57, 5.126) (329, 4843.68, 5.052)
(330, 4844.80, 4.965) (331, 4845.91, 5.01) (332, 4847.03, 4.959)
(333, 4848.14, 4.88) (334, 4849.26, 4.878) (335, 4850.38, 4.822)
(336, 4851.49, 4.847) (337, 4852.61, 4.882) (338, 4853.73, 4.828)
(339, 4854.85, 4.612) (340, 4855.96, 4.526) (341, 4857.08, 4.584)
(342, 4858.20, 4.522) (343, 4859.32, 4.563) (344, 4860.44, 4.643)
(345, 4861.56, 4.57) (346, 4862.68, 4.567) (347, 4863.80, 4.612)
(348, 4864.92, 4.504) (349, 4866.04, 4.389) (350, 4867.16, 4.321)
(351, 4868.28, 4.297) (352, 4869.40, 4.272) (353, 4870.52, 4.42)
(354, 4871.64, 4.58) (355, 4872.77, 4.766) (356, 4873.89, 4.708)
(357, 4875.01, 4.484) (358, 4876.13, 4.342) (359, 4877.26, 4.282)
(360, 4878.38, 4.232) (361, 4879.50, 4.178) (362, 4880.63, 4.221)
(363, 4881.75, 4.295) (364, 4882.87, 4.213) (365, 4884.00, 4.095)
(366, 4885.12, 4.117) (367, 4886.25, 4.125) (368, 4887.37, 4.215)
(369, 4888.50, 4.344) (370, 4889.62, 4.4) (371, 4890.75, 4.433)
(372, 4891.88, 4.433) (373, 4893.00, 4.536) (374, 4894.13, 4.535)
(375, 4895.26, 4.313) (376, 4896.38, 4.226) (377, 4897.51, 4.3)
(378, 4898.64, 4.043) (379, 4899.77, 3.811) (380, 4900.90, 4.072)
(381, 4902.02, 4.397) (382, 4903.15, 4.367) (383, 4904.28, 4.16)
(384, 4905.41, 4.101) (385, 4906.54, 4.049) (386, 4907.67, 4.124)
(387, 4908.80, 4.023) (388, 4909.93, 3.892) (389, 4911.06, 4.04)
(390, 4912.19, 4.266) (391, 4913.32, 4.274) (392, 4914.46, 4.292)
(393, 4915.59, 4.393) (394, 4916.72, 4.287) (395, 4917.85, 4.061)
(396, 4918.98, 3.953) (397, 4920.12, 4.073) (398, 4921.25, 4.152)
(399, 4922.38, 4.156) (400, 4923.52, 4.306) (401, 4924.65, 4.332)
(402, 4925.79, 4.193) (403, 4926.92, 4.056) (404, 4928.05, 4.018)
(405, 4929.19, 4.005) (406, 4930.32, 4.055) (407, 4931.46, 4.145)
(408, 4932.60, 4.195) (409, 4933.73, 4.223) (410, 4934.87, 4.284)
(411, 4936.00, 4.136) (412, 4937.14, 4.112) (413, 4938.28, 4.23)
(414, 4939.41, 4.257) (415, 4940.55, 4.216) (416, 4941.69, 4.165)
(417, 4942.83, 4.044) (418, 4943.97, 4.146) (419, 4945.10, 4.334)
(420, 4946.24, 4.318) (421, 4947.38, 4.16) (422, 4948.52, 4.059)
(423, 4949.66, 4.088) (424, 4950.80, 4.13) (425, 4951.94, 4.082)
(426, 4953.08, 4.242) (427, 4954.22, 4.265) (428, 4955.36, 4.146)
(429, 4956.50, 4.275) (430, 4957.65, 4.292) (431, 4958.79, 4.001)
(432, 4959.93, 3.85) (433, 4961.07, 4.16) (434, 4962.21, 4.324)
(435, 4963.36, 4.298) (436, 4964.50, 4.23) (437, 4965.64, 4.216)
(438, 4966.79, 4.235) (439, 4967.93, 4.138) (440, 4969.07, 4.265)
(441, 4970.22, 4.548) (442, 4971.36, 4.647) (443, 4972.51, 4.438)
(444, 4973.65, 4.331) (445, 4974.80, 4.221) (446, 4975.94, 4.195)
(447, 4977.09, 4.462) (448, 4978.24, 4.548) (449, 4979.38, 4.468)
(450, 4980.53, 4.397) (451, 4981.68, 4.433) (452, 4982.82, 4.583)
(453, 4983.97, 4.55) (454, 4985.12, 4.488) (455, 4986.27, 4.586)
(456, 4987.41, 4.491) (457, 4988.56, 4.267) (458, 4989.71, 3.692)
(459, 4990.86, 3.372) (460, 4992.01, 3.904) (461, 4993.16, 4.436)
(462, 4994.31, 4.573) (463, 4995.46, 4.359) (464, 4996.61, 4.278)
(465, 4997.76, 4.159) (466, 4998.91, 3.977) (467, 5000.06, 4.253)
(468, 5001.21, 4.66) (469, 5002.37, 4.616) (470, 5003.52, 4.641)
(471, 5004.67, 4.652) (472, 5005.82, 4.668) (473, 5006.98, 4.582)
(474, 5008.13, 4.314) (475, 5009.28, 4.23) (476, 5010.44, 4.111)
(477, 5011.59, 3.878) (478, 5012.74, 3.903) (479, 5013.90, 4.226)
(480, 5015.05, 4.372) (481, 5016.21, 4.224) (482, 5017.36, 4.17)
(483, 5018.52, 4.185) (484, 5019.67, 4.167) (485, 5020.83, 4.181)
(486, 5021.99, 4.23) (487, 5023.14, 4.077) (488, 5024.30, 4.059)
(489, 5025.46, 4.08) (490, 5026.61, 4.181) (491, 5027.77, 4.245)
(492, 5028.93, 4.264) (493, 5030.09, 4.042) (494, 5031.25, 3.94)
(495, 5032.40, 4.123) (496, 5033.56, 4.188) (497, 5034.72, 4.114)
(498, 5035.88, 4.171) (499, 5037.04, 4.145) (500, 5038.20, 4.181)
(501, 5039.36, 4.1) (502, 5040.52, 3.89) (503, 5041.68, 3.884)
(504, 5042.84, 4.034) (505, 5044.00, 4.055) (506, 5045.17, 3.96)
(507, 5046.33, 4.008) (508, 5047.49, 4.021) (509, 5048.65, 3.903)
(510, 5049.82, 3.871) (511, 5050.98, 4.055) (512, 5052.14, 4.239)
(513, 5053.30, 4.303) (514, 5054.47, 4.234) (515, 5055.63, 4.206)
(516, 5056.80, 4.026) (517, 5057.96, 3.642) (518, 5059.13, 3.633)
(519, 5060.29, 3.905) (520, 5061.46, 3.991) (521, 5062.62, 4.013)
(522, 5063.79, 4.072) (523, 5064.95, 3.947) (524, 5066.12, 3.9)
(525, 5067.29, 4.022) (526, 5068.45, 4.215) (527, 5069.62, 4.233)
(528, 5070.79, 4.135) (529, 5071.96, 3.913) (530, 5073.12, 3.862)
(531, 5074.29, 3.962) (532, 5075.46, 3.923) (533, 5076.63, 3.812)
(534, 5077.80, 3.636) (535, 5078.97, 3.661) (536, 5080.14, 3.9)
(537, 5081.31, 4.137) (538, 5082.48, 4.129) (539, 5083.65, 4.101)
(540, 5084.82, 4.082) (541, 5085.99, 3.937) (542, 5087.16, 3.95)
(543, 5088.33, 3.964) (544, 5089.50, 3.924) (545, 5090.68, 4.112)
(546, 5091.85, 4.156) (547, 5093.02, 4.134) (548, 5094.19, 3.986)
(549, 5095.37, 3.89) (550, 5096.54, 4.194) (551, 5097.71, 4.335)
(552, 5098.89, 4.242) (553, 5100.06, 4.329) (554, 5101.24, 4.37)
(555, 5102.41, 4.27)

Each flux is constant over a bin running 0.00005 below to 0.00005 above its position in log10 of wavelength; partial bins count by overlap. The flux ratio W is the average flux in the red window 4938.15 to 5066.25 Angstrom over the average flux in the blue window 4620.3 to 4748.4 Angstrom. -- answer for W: 0.4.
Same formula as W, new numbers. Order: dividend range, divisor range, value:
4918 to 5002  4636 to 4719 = 0.42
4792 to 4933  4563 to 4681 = 0.56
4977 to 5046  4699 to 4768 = 0.52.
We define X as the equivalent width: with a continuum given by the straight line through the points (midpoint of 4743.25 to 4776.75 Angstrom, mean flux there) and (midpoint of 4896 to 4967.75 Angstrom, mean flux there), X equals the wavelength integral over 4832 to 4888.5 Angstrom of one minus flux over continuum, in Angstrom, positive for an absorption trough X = 8.35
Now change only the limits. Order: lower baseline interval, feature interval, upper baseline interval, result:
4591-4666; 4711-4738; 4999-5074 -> -1.16 Angstrom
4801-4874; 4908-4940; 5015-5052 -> 3.00 Angstrom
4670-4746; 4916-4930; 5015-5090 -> 3.99 Angstrom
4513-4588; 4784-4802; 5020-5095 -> 1.19 Angstrom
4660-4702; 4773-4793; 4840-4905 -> 5.19 Angstrom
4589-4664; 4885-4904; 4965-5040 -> 4.60 Angstrom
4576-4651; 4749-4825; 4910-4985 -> 4.22 Angstrom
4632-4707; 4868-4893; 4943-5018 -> 7.53 Angstrom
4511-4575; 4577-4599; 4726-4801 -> -1.04 Angstrom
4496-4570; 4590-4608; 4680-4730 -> -0.05 Angstrom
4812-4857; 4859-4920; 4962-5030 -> 6.50 Angstrom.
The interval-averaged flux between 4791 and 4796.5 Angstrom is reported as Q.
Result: 4.6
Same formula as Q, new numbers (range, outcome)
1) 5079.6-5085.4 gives 4.07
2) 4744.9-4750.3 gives 8.08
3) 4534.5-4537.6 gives 5.81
